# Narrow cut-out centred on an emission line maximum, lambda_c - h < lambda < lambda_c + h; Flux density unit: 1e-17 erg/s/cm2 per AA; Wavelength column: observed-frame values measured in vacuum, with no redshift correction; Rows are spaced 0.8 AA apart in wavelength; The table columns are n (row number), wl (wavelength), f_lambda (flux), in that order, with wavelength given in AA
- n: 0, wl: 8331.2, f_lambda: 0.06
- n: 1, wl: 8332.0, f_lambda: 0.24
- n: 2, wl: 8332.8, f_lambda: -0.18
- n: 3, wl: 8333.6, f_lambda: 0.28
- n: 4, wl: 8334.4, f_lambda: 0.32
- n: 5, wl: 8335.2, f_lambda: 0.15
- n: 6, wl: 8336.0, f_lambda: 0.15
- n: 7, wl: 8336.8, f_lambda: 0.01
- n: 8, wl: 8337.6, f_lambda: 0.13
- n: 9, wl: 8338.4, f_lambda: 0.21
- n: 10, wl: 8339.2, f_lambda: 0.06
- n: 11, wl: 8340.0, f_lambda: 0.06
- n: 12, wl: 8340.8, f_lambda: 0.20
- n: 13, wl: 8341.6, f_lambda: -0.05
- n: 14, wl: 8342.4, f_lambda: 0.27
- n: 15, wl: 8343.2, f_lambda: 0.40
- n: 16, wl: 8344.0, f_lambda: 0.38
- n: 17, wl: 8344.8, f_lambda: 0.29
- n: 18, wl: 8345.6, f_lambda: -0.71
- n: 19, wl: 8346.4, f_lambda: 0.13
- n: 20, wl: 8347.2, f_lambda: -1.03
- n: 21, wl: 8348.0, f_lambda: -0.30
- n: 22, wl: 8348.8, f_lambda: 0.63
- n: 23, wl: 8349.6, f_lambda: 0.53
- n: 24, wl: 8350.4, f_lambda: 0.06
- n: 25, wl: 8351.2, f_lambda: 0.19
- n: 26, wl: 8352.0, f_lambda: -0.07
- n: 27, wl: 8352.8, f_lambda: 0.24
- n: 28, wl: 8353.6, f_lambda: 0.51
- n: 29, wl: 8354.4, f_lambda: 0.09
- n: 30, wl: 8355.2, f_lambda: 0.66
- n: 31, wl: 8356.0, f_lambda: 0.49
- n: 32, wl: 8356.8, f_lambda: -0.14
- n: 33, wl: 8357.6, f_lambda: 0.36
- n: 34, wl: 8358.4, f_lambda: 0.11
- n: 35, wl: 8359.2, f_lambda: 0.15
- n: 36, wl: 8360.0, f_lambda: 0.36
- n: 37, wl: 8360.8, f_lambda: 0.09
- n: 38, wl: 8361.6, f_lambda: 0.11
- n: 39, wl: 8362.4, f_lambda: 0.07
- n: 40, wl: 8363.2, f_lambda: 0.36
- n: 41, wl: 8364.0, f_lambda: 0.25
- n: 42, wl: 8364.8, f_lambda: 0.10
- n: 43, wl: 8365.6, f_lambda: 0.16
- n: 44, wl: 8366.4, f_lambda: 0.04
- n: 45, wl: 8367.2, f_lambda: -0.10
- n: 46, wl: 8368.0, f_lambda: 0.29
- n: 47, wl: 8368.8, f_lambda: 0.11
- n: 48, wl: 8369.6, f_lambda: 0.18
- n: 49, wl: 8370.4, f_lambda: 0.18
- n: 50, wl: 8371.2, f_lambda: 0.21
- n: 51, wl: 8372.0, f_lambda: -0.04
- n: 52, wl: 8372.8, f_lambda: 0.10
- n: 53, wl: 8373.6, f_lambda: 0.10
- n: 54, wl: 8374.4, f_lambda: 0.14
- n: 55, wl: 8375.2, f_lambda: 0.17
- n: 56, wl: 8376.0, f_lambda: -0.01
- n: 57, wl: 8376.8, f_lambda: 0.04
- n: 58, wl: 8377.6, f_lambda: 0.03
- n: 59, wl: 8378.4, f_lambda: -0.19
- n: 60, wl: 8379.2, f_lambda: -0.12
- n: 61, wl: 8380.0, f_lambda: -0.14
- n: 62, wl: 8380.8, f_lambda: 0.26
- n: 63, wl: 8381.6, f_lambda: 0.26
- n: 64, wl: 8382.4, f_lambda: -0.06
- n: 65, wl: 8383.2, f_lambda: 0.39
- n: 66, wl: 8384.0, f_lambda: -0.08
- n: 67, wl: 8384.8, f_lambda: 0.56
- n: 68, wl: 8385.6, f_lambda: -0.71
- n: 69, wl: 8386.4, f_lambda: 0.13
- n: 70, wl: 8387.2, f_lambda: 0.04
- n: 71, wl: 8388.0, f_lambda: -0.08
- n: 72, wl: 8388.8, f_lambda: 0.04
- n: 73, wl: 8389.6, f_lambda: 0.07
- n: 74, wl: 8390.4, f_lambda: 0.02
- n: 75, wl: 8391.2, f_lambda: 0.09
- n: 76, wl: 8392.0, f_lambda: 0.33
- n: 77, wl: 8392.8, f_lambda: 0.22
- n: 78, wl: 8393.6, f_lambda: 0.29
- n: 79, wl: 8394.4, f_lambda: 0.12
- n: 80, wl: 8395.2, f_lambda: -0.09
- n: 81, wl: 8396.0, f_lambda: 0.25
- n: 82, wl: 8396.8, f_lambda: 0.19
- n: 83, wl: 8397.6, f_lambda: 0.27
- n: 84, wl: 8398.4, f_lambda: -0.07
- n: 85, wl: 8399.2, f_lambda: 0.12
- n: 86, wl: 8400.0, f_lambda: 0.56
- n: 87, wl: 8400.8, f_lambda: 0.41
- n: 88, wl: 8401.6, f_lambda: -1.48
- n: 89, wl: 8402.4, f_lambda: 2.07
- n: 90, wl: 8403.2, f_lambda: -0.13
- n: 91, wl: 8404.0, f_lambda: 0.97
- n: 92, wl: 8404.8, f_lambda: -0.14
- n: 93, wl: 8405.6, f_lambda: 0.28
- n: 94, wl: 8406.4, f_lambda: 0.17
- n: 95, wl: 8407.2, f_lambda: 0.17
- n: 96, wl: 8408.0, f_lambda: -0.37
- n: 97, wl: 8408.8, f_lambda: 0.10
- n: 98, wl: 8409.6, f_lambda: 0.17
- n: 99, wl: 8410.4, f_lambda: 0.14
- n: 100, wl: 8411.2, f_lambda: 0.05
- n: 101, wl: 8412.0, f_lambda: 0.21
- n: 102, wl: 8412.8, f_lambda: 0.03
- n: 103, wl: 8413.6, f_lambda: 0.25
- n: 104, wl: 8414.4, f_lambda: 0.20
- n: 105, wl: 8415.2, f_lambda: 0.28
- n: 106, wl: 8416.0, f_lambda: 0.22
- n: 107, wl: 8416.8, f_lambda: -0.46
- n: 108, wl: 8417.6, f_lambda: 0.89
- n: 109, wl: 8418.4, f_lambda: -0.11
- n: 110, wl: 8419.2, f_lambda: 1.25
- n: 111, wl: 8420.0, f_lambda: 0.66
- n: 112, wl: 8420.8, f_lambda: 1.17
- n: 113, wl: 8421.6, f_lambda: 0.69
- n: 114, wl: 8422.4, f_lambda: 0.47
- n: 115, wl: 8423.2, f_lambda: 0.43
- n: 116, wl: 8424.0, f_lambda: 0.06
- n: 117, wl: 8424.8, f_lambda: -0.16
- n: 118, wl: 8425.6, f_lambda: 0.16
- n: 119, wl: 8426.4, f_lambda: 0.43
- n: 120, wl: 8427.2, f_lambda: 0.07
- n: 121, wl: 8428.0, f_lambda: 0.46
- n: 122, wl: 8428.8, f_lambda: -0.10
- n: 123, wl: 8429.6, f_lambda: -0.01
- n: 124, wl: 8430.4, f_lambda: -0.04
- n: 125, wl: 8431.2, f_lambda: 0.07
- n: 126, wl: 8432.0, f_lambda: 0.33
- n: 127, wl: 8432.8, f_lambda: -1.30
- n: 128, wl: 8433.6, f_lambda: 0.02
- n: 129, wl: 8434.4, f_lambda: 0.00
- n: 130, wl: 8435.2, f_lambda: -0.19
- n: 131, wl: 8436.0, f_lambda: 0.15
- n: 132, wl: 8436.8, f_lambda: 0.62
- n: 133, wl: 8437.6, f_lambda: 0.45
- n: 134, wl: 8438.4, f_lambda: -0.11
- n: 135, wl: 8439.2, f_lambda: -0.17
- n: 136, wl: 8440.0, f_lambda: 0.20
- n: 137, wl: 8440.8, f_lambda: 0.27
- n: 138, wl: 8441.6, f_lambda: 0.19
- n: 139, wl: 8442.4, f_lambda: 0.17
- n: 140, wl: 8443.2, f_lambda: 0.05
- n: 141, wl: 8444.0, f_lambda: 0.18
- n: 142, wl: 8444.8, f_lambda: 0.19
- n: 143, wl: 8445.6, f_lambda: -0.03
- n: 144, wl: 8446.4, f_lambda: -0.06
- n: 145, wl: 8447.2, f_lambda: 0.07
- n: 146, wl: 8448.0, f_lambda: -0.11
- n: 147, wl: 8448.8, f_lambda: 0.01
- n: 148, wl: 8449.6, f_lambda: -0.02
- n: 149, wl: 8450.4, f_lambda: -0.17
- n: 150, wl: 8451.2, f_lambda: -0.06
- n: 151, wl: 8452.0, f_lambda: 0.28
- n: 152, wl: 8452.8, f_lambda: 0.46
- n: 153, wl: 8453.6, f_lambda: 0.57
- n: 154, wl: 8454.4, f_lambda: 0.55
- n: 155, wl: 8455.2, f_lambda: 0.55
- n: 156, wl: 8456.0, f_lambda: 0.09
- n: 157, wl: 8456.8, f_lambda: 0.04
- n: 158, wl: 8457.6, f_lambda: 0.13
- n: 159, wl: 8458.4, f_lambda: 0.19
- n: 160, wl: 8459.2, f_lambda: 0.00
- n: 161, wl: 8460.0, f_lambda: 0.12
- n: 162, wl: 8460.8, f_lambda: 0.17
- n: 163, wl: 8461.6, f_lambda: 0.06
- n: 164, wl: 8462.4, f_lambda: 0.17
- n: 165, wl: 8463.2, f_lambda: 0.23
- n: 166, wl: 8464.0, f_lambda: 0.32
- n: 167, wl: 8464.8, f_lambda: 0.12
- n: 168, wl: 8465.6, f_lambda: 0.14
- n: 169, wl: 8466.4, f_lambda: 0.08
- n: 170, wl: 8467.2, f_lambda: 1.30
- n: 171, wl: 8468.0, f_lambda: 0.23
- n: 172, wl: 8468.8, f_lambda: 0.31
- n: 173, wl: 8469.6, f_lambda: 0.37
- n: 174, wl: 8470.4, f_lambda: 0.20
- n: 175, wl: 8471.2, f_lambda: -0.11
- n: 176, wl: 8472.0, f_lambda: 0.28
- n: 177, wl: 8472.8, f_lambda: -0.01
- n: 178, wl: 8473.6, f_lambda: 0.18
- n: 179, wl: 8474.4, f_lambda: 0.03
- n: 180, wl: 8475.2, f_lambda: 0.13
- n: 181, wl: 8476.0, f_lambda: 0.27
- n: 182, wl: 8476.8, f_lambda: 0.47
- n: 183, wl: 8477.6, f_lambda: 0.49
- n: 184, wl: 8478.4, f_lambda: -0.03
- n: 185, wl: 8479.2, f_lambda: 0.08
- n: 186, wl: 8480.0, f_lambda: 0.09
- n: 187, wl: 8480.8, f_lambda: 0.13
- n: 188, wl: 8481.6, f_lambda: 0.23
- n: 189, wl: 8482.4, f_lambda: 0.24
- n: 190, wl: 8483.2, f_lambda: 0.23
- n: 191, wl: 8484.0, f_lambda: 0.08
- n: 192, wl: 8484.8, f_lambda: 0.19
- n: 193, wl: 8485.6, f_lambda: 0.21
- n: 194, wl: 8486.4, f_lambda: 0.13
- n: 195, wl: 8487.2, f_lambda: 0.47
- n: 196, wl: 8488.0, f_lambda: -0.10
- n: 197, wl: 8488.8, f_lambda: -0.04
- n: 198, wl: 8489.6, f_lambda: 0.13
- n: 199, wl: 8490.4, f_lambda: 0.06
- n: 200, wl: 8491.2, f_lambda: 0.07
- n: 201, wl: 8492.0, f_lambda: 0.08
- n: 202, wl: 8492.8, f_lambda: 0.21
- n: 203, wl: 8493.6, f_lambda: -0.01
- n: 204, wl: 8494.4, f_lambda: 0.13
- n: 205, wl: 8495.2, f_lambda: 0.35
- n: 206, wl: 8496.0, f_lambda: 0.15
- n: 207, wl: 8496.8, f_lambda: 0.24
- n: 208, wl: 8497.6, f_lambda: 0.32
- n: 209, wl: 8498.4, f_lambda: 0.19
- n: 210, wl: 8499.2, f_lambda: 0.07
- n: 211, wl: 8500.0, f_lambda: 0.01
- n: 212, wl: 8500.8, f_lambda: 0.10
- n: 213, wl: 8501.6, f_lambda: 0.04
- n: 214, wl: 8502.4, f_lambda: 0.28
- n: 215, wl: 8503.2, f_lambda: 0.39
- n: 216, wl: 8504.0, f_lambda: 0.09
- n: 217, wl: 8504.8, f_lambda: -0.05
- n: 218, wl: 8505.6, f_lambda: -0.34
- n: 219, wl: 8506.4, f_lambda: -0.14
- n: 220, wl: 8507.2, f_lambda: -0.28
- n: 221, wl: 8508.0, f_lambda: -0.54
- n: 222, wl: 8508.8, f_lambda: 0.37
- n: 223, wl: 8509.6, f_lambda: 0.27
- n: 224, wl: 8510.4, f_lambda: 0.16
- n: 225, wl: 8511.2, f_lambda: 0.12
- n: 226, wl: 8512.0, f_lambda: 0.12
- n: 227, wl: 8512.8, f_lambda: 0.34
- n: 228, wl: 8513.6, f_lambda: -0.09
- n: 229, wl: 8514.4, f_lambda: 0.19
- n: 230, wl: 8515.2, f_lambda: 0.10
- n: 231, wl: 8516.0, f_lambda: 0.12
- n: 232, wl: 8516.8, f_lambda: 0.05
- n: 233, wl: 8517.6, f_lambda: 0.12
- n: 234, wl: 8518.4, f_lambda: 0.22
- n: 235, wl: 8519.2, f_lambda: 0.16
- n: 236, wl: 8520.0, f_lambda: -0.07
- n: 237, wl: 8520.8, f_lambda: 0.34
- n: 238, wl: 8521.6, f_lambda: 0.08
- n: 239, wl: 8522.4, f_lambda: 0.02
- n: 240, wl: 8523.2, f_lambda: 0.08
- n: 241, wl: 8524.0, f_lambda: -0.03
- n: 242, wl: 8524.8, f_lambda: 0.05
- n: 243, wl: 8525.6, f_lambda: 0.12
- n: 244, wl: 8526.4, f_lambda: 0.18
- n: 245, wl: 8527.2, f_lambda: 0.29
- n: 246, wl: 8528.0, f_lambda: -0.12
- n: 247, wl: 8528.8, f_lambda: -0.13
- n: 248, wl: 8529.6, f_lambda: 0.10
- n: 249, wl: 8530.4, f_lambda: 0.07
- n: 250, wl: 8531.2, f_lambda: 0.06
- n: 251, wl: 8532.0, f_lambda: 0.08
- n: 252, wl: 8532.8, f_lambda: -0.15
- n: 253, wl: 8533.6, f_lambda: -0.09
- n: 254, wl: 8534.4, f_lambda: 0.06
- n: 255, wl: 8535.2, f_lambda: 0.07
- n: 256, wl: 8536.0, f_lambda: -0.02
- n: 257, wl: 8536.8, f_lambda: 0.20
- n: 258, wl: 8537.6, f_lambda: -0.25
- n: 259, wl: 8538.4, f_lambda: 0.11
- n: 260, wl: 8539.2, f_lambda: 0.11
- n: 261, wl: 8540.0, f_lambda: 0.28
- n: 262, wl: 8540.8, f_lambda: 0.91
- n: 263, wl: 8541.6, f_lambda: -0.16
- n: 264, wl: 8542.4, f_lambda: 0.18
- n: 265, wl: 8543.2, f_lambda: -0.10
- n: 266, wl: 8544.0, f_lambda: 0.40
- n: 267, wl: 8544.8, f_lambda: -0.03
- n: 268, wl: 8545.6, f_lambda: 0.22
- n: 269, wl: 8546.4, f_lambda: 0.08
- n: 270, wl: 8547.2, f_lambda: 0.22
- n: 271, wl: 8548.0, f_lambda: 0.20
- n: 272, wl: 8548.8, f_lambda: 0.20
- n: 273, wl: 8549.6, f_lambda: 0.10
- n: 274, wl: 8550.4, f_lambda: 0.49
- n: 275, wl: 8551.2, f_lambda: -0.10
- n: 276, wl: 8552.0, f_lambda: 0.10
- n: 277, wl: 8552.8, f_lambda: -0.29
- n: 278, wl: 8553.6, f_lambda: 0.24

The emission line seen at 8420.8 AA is H-gamma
